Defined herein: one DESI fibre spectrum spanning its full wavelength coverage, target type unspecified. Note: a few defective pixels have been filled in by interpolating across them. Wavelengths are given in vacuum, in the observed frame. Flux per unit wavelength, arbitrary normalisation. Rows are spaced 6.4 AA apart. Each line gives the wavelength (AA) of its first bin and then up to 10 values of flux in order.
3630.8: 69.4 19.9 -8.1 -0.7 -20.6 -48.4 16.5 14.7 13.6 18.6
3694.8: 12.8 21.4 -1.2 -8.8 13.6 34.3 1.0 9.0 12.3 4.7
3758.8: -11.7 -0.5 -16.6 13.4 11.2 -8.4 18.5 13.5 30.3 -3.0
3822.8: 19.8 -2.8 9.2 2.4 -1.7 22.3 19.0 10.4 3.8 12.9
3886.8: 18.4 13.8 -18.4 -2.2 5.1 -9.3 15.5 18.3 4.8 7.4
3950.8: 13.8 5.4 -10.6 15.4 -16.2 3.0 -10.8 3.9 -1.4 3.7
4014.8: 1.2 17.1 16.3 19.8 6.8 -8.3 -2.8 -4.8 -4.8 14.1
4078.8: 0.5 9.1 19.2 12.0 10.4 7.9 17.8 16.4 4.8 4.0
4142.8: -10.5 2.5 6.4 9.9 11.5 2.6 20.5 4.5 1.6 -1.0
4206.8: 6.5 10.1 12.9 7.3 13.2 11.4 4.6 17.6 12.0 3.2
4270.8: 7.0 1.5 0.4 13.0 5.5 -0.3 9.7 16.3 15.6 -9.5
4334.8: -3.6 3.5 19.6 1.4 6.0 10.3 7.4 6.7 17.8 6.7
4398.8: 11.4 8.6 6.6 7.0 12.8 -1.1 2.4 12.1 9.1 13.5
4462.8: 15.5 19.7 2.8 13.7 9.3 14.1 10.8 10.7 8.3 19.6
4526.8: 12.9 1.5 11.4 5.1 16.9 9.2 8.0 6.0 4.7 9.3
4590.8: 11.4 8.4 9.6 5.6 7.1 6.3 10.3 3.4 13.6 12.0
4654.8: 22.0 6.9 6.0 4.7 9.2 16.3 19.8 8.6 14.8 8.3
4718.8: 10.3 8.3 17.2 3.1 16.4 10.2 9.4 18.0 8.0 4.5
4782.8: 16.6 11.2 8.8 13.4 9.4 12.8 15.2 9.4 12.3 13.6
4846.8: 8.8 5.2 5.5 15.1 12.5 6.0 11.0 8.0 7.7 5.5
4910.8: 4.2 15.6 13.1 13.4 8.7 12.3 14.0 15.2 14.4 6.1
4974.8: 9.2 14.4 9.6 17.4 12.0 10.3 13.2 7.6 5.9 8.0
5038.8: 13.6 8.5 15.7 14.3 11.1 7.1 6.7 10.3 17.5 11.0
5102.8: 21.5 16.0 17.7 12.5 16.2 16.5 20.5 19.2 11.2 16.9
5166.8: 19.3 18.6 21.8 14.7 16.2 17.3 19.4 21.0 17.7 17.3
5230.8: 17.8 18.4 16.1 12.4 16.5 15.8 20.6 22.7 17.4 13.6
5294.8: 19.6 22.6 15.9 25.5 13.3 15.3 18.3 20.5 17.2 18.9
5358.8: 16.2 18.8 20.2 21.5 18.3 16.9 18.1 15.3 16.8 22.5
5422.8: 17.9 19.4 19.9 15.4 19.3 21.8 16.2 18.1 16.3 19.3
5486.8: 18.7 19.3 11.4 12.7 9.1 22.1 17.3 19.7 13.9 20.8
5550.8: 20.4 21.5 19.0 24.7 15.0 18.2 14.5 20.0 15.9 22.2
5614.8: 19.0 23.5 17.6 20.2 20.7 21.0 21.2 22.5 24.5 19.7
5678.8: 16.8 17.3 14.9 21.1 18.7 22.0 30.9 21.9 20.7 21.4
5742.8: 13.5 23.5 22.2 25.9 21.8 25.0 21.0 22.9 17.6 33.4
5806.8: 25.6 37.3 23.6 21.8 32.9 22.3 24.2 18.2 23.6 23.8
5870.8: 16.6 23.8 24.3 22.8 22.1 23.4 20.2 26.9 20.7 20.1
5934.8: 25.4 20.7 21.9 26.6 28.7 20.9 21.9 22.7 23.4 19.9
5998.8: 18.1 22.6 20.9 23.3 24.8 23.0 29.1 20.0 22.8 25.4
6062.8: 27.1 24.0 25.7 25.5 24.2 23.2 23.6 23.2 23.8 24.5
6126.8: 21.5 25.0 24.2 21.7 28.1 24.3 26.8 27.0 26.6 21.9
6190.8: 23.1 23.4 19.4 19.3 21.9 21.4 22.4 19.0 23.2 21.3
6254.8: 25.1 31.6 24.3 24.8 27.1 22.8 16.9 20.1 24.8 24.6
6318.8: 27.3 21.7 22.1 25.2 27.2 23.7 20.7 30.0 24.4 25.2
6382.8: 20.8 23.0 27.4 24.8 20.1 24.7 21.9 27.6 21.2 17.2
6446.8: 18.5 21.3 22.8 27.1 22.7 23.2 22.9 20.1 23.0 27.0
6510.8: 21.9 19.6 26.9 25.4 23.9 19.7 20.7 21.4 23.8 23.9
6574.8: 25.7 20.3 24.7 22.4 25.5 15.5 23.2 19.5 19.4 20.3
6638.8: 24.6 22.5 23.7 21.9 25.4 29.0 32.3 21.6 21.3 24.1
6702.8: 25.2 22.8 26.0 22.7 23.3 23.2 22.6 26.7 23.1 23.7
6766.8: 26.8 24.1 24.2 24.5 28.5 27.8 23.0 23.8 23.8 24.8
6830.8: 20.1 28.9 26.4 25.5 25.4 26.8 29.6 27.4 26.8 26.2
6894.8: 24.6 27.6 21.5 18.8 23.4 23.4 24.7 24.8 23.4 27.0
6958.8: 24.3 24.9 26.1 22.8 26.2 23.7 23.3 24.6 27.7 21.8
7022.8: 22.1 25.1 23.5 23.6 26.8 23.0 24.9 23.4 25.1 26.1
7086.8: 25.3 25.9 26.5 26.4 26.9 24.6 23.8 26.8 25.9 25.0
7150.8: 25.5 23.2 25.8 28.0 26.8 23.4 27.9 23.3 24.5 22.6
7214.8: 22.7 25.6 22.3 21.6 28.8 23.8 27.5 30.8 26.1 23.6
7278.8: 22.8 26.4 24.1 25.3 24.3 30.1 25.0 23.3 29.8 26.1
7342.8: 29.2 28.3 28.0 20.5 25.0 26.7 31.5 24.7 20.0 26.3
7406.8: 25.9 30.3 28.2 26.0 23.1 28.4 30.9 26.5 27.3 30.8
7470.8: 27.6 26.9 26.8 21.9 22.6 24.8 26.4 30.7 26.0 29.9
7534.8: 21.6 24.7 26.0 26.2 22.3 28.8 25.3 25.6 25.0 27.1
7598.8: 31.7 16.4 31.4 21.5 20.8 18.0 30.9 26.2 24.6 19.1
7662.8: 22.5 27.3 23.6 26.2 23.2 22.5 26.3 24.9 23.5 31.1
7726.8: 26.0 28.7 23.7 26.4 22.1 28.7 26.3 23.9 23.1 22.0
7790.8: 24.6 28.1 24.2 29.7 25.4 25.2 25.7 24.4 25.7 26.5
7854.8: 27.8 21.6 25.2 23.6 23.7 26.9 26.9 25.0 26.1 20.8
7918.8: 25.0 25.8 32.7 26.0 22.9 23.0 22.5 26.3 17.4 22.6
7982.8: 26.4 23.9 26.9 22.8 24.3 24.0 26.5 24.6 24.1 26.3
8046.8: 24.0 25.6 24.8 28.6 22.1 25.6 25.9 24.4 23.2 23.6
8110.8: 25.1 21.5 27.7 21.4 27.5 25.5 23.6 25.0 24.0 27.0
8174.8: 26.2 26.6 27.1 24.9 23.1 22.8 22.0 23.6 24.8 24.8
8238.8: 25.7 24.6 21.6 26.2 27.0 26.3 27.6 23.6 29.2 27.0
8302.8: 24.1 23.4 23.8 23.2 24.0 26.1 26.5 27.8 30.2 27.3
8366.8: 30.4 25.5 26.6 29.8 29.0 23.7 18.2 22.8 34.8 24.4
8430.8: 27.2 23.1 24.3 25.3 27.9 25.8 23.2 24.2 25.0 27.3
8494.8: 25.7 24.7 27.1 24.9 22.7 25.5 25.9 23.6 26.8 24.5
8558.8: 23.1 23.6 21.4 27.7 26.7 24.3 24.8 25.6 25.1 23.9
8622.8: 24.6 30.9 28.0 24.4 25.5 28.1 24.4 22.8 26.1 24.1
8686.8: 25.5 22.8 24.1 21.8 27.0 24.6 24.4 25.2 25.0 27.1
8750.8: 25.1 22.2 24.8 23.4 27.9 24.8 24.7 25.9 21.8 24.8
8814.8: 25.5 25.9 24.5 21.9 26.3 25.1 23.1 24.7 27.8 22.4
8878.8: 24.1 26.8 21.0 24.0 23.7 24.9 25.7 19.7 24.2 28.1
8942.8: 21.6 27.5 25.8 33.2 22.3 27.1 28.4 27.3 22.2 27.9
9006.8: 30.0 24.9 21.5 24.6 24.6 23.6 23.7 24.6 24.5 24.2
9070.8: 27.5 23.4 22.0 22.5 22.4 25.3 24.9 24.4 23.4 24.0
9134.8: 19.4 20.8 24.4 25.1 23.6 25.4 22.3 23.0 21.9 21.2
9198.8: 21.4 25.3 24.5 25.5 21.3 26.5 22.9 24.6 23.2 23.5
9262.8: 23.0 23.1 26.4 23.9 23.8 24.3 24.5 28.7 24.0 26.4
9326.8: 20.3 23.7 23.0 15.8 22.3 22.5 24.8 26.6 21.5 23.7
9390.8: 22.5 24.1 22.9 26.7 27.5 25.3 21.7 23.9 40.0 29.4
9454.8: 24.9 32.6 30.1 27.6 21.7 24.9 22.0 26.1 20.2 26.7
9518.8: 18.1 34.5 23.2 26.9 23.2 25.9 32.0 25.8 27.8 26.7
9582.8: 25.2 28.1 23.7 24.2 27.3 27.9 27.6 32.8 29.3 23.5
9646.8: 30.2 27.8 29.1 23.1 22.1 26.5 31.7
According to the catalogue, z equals 0.278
